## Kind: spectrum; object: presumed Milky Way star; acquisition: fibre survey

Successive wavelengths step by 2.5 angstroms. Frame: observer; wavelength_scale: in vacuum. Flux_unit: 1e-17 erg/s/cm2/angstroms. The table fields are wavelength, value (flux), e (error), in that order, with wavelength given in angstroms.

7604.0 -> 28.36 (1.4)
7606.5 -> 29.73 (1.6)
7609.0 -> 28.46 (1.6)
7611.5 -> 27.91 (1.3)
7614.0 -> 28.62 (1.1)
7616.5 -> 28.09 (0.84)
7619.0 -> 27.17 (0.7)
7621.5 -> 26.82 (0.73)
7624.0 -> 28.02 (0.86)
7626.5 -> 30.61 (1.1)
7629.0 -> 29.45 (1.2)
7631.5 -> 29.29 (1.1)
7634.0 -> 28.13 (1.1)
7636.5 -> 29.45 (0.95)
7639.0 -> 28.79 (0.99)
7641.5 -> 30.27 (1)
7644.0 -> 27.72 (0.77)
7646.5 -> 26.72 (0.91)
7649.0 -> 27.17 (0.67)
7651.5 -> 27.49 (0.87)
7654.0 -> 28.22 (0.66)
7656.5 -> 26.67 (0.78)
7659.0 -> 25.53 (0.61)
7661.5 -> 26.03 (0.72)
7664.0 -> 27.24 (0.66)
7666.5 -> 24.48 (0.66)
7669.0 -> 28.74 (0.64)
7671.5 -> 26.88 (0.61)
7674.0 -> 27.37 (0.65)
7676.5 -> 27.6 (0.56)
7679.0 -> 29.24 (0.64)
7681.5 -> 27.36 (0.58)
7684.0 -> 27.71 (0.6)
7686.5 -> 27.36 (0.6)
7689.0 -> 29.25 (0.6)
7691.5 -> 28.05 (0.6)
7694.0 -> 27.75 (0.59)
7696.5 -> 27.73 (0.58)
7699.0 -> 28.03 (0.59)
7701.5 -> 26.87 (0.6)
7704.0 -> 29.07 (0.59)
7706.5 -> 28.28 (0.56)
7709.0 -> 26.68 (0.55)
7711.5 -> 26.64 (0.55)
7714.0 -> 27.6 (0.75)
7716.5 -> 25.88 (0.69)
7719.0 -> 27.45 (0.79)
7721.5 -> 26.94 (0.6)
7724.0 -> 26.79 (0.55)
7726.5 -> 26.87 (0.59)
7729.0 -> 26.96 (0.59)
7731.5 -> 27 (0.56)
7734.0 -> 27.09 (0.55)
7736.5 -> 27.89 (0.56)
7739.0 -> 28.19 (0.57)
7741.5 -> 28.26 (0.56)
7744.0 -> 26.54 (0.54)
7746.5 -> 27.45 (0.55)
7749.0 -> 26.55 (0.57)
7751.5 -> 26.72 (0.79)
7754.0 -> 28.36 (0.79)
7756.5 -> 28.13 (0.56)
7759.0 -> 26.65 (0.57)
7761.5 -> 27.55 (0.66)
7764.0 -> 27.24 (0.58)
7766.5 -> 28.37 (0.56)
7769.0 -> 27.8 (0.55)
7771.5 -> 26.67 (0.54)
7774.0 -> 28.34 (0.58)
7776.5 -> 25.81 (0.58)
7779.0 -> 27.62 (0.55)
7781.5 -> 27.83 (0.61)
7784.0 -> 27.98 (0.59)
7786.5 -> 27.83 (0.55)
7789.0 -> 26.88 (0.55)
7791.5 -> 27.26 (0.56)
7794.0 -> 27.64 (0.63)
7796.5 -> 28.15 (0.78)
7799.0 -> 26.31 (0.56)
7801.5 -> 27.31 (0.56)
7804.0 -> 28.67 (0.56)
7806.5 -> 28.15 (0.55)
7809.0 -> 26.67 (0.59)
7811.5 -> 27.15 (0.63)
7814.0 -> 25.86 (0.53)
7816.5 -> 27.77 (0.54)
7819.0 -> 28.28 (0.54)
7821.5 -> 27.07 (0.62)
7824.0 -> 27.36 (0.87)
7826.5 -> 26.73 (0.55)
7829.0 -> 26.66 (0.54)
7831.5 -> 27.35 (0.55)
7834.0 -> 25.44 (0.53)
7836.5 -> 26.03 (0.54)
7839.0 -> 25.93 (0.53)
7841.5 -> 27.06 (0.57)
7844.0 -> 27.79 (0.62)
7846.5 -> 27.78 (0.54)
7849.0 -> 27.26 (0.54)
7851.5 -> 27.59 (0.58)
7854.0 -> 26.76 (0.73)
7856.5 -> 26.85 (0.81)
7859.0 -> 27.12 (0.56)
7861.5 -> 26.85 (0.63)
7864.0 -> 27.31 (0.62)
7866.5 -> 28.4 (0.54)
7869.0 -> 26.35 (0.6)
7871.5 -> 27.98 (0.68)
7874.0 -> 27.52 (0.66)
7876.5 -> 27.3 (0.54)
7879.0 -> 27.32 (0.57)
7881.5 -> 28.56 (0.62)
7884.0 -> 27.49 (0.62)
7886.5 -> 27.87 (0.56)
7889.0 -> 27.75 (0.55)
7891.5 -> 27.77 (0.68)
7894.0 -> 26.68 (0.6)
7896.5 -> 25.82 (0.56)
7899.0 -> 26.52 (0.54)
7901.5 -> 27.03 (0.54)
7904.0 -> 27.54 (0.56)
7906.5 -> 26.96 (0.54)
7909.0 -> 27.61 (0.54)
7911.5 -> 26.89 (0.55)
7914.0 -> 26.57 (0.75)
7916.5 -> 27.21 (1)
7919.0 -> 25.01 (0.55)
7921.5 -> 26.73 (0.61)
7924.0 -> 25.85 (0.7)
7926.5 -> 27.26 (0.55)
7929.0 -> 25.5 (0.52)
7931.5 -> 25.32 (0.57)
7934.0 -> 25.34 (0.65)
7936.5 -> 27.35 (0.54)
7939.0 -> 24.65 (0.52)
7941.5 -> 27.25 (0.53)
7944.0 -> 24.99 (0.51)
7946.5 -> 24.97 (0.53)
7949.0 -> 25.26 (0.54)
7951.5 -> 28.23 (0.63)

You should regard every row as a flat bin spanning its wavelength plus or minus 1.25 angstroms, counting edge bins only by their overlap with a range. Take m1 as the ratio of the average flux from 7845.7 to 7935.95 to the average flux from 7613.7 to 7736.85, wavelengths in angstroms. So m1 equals 0.98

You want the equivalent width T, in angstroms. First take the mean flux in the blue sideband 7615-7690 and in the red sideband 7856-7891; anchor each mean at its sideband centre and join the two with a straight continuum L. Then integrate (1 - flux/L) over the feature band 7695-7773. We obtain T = 1.0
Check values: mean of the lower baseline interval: 27.8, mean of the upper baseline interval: 27.5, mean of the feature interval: 27.4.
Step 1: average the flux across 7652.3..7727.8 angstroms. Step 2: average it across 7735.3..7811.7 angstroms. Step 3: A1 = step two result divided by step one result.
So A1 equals 1.01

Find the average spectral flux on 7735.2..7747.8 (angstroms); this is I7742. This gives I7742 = 27.7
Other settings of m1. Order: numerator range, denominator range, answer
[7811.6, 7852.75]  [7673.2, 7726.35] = 0.98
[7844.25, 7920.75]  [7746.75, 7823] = 0.99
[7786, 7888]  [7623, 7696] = 0.98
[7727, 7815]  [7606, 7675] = 0.98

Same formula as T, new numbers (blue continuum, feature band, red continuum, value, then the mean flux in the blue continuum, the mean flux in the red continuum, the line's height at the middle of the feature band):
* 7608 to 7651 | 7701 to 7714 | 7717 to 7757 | 0.0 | 28.4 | 27.3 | 27.6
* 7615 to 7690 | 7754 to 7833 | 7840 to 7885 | 0.4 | 27.8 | 27.4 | 27.5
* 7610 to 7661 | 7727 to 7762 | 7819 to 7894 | 0.4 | 28.1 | 27.2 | 27.7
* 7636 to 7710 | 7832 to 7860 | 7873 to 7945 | 0.1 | 27.6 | 26.8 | 27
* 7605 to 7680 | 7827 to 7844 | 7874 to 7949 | 0.3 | 27.9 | 26.6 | 27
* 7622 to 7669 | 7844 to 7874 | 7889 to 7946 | -0.6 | 27.9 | 26.5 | 26.8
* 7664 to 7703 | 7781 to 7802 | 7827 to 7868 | -0.2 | 27.6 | 27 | 27.2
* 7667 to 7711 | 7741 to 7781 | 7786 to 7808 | 0.4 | 27.8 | 27.6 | 27.6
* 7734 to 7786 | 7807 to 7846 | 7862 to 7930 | 0.5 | 27.5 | 27.1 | 27.3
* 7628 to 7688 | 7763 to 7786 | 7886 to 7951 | -0.3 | 27.7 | 26.5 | 27.1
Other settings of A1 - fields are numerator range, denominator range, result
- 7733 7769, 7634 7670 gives 1.00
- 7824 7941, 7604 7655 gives 0.95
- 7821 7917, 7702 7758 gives 0.99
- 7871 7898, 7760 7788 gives 1.00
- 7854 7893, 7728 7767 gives 1.00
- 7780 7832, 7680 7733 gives 1.00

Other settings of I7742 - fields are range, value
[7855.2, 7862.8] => 26.9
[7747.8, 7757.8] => 27.4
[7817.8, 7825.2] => 27.6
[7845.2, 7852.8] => 27.5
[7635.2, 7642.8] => 29.5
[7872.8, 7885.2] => 27.6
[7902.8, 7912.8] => 27.2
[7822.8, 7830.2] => 26.9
